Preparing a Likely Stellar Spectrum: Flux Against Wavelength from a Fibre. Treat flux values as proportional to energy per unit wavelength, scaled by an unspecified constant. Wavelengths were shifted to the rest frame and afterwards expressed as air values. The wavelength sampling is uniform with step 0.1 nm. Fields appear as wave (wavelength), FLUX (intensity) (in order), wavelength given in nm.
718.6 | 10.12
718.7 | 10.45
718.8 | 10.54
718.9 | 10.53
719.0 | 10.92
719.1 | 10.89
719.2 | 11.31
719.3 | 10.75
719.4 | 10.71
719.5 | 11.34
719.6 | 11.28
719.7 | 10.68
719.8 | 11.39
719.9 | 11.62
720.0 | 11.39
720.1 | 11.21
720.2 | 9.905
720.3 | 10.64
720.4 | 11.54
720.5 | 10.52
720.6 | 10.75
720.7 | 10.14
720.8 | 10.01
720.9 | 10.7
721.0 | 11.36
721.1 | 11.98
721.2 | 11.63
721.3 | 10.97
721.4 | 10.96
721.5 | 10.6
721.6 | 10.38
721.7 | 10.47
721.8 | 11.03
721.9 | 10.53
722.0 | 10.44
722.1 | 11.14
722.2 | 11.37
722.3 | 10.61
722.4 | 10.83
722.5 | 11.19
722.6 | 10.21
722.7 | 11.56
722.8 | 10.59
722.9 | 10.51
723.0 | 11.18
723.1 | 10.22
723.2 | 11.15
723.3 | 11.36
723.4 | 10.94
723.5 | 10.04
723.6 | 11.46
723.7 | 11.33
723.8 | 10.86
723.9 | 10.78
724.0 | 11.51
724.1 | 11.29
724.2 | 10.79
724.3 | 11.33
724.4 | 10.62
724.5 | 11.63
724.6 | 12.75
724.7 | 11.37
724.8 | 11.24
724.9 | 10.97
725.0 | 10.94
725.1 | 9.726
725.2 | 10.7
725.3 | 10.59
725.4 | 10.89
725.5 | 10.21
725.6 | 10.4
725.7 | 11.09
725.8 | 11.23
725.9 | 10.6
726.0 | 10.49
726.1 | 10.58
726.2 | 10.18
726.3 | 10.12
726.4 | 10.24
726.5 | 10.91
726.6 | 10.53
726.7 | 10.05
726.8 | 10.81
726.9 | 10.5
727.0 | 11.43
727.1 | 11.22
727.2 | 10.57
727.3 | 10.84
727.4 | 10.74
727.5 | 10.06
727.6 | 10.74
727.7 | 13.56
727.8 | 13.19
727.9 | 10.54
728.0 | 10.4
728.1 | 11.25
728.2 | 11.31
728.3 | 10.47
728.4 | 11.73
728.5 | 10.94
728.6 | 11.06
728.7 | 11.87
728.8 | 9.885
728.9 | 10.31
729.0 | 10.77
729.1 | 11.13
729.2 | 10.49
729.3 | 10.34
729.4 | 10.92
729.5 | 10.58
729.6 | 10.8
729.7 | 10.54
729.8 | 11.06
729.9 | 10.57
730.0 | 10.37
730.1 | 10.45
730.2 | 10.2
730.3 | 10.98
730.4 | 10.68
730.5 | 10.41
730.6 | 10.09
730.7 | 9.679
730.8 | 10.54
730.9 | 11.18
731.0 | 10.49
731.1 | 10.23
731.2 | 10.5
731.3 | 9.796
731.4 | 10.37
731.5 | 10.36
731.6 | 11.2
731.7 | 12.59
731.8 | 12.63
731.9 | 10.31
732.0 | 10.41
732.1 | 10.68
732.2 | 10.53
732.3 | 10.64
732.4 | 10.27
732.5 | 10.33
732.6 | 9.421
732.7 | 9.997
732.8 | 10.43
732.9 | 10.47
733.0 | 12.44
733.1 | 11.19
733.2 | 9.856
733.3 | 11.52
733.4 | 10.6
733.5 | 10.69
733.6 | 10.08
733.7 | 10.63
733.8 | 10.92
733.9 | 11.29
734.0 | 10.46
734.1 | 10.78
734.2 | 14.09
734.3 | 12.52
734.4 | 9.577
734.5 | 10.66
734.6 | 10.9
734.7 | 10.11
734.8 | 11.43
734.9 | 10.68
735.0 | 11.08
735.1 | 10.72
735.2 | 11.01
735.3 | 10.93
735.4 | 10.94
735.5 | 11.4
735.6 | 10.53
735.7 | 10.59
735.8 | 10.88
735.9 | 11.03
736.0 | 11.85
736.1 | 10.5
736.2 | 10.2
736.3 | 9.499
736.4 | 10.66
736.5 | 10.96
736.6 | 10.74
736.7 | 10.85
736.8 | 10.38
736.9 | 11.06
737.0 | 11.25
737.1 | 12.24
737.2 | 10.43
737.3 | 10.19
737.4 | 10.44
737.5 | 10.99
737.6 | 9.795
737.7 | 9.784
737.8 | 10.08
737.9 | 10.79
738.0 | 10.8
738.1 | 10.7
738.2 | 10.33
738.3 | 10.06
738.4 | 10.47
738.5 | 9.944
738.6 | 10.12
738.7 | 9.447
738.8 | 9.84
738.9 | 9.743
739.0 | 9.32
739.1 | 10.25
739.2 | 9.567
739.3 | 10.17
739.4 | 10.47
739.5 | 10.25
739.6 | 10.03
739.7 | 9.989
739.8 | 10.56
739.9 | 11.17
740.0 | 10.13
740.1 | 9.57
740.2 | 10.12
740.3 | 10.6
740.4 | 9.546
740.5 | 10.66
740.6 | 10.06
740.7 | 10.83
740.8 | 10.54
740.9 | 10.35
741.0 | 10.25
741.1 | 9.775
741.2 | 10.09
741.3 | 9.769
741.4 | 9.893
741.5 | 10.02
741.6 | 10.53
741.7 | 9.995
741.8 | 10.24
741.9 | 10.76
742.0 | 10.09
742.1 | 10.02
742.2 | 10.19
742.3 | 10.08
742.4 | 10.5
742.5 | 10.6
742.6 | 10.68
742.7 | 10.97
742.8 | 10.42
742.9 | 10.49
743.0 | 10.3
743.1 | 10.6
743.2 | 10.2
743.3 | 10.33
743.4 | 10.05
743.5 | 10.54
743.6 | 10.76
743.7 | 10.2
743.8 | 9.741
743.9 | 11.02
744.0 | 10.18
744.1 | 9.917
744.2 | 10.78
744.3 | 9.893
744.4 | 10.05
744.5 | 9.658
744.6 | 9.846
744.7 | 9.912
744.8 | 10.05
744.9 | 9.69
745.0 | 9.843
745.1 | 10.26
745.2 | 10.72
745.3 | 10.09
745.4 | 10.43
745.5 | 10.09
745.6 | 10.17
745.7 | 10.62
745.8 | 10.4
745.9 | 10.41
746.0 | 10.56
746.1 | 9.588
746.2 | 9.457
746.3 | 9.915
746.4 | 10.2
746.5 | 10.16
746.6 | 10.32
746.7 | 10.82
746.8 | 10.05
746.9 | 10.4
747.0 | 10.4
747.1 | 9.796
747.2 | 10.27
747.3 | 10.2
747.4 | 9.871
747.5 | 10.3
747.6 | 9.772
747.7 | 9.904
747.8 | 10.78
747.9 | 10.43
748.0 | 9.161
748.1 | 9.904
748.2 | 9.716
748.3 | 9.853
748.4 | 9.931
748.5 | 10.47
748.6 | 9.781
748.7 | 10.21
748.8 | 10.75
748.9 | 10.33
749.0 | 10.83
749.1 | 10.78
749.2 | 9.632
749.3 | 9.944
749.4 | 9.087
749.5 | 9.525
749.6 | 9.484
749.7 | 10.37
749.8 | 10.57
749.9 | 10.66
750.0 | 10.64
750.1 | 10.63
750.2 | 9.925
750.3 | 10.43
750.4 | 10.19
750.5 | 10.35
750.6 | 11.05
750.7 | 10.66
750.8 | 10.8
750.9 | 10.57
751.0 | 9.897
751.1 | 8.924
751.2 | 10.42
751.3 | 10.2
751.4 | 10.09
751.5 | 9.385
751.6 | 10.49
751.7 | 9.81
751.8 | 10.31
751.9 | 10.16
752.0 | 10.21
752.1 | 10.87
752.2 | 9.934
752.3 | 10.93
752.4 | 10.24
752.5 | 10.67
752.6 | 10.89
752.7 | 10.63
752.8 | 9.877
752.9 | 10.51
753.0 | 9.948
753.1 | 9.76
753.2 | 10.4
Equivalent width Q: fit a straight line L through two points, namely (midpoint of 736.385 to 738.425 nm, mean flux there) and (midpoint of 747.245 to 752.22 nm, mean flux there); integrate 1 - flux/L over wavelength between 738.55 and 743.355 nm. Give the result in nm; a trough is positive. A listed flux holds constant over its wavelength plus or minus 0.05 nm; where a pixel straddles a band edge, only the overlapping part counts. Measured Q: 0.13 nm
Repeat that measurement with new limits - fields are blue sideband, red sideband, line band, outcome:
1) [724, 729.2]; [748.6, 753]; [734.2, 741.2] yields 0.08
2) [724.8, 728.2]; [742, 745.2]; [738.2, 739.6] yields 0.06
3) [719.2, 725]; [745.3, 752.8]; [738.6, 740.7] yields 0.08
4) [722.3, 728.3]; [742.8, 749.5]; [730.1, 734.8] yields -0.04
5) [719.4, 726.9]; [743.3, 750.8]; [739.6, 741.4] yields 0.03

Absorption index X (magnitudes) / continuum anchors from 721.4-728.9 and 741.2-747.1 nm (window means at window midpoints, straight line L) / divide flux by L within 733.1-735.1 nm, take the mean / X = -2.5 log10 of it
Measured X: -0.04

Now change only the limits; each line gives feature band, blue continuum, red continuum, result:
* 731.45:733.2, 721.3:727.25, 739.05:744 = -0.02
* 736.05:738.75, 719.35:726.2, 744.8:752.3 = 0.00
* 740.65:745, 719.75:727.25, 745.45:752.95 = 0.01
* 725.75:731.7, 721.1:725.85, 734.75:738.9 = 0.01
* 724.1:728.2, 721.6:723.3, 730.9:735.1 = -0.01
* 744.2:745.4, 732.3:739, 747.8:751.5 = 0.03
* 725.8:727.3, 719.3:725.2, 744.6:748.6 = 0.02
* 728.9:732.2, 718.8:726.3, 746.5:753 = 0.00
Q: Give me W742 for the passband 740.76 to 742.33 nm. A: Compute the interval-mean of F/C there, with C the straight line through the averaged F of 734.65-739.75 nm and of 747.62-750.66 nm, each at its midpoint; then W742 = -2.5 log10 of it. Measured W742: 0.02 mag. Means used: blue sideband 10.5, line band 10.2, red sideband 10.2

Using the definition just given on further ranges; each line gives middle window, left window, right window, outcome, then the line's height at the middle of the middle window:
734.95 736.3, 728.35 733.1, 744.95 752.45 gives -0.03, 10.5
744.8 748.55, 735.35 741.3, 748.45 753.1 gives 0.02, 10.3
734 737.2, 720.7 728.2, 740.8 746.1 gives -0.04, 10.5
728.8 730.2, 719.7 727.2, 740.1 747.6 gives 0.01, 10.7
